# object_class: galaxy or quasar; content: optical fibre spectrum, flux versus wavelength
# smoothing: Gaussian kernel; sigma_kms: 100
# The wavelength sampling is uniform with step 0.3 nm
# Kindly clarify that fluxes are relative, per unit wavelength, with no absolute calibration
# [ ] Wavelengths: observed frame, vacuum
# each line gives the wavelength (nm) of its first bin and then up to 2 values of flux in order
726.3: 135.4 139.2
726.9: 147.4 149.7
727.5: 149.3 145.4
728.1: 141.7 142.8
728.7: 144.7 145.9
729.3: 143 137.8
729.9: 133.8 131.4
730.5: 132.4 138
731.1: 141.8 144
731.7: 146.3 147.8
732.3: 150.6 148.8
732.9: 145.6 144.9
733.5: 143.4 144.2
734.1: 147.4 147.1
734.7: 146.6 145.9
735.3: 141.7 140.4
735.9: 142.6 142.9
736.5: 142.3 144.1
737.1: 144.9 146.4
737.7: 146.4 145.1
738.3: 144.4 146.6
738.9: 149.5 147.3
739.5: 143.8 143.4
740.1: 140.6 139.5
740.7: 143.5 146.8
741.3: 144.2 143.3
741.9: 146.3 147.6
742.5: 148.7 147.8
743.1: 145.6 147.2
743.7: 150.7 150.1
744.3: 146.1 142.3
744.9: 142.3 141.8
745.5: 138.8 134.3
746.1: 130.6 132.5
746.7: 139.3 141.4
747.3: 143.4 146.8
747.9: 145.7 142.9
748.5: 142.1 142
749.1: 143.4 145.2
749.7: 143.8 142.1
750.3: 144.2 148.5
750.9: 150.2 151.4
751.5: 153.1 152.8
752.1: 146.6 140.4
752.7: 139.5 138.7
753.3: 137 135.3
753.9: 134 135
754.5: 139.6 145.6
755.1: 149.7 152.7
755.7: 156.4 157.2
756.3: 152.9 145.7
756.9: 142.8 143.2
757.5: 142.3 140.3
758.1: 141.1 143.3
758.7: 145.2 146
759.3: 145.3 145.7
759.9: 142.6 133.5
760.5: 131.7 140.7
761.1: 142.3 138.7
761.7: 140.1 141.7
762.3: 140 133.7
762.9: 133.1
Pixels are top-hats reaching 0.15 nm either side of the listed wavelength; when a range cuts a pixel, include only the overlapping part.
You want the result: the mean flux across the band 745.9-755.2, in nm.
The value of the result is 143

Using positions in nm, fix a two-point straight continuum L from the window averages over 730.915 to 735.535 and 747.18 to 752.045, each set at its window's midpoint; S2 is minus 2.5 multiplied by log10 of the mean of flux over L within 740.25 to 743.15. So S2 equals 0.004 mag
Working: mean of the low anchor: 146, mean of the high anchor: 146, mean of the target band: 145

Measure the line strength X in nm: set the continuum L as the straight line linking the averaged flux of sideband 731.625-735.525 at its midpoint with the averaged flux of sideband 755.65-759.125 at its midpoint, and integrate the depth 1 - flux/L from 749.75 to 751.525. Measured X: -0.019 nm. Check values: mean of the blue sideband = 146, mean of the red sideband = 146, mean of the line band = 148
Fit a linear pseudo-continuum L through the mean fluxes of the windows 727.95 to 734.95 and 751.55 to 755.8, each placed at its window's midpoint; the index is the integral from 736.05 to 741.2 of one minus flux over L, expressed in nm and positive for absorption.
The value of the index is -0.052 nm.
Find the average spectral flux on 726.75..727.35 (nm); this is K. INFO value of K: 149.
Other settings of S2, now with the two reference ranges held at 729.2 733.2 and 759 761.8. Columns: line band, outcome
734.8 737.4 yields -0.01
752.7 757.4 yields -0.03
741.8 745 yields -0.04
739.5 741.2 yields -0.01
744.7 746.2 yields 0.02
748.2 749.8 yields -0.02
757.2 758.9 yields -0.02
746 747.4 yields 0.03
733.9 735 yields -0.04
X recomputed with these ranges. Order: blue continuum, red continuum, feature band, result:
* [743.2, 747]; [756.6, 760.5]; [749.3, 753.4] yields -0.10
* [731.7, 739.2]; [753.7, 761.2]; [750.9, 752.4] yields -0.06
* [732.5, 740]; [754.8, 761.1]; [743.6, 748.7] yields 0.11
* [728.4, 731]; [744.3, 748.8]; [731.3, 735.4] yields -0.21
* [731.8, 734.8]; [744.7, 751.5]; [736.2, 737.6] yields 0.01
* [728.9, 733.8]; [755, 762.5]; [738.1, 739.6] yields -0.04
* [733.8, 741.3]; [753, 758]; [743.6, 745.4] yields -0.01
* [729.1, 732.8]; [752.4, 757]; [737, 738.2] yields -0.03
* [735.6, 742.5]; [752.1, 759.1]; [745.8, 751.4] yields 0.04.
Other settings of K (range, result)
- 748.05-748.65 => 142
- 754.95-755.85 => 153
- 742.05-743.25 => 147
